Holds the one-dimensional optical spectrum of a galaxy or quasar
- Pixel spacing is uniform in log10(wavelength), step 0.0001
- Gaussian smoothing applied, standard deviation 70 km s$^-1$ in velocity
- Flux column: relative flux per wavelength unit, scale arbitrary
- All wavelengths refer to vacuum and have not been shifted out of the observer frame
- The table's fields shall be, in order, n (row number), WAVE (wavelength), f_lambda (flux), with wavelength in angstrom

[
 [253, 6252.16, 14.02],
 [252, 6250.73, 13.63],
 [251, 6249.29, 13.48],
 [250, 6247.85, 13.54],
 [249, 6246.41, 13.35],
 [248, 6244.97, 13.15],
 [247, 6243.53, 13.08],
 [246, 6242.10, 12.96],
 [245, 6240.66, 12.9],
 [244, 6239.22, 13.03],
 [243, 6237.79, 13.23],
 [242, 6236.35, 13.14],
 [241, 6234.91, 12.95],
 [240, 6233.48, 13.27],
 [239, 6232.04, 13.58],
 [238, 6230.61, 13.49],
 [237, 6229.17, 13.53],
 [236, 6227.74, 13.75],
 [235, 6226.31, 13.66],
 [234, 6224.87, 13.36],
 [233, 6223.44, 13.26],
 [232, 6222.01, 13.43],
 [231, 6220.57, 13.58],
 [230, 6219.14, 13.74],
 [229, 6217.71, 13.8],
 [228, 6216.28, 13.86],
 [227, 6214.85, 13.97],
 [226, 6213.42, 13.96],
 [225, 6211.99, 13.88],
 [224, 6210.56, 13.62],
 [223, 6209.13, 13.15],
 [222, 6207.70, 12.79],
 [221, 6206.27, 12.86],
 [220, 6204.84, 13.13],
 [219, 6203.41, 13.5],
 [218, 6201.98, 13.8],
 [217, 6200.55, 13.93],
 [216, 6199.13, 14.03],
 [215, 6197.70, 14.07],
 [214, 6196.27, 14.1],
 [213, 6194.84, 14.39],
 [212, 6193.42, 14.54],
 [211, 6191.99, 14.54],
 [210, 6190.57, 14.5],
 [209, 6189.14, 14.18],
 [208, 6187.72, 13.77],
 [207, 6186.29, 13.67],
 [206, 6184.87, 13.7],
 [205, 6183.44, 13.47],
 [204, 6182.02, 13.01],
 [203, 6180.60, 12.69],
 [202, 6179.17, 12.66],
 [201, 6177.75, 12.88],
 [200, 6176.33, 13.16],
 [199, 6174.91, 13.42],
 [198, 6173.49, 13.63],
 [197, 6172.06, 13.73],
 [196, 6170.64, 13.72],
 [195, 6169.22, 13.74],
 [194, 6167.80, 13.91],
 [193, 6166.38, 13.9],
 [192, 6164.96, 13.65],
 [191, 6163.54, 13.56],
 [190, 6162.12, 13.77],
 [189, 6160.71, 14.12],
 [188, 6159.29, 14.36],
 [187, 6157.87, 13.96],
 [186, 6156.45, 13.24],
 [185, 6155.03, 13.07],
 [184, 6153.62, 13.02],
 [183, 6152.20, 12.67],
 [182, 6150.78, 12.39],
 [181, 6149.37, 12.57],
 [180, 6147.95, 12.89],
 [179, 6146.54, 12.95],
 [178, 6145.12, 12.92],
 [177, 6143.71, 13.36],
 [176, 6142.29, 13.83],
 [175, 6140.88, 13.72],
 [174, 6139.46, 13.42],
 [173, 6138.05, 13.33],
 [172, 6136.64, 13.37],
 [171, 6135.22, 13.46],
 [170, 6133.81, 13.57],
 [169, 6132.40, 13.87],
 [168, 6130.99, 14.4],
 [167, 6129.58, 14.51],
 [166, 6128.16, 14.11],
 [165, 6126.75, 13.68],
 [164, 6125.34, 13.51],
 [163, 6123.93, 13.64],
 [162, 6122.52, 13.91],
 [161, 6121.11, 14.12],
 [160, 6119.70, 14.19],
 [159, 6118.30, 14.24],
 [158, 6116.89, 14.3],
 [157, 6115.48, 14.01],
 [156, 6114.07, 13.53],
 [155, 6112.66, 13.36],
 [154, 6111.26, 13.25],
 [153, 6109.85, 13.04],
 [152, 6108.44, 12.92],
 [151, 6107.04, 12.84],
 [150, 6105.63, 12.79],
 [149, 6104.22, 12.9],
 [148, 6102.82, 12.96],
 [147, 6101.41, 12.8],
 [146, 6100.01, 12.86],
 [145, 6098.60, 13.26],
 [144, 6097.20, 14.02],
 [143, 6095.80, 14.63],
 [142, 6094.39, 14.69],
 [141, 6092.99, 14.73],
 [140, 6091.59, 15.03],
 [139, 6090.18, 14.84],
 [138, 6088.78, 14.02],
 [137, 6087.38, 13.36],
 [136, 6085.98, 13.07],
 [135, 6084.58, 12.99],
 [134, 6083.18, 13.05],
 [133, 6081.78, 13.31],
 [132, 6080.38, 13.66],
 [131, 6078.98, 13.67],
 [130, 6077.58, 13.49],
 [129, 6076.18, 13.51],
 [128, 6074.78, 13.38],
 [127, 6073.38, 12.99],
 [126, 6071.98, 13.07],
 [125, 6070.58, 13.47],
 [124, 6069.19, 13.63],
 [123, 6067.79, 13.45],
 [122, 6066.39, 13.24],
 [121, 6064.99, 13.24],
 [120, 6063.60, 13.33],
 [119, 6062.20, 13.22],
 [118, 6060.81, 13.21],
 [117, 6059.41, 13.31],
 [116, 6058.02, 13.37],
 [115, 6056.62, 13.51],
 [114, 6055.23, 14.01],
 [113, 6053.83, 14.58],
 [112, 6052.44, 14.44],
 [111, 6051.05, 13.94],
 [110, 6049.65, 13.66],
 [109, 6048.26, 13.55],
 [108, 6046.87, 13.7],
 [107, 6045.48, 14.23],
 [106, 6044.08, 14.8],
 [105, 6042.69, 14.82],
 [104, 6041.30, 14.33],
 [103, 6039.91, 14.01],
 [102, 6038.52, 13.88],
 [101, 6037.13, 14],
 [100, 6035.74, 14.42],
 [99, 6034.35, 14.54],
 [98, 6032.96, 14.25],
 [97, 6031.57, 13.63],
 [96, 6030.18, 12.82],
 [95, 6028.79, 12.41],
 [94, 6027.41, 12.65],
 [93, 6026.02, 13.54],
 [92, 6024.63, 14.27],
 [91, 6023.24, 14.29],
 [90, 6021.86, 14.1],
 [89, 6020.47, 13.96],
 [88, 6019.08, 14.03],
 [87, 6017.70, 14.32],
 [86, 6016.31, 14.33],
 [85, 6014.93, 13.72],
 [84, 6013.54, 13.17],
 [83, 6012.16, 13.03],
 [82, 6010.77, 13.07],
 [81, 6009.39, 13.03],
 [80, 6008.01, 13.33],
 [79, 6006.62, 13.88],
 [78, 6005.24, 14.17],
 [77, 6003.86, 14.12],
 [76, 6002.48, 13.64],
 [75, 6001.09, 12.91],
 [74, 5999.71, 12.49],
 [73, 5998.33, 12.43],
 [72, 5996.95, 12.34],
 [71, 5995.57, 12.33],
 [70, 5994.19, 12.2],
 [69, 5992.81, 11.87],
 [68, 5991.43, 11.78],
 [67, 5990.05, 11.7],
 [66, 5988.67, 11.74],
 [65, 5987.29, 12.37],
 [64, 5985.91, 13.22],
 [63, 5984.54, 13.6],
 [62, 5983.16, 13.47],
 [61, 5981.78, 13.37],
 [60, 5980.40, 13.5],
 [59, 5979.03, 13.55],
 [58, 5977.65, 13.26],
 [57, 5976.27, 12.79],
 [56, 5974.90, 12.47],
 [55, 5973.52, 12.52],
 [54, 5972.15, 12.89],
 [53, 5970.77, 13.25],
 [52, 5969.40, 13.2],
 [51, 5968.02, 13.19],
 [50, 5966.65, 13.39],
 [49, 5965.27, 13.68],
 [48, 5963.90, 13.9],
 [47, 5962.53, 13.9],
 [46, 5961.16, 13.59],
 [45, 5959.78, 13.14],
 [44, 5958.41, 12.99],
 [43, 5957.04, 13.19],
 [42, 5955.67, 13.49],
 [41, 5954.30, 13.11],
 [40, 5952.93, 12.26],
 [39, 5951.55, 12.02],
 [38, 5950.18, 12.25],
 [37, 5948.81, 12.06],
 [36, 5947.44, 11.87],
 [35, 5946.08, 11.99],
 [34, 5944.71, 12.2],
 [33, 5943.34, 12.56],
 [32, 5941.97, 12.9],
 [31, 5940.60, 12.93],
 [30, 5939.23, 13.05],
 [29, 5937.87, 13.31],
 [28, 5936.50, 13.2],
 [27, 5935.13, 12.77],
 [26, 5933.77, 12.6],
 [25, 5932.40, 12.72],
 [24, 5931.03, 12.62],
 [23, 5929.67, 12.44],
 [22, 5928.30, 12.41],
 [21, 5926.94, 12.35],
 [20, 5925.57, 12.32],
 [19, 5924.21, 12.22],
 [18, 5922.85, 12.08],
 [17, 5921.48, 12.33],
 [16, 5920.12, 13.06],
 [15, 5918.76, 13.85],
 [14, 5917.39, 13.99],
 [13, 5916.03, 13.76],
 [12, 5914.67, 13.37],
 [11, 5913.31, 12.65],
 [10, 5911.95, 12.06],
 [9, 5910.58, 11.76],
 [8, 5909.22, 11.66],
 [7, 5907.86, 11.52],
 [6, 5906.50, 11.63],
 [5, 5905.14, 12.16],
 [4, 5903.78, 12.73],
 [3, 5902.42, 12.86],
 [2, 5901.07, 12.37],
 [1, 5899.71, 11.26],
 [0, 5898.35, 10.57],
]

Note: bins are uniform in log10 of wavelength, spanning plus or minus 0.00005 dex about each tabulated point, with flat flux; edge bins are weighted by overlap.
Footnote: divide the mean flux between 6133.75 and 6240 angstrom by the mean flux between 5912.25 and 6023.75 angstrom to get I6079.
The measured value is 1.04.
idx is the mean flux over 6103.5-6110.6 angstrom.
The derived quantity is 12.9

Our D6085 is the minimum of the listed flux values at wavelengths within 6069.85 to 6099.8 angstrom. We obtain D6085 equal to 12.99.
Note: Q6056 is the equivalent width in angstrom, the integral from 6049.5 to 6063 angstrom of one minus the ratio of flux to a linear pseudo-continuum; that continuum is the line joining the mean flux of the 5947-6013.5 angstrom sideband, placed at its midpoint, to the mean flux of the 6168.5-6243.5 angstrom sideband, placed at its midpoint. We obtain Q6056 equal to -0.6 angstrom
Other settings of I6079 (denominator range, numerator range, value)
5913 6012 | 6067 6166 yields 1.05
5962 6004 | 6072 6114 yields 1.04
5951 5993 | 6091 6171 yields 1.05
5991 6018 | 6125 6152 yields 1.03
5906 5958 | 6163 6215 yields 1.08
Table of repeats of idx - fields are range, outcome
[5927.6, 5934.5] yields 12.6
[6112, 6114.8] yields 13.4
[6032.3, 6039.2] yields 14.2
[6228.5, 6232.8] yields 13.5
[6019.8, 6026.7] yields 14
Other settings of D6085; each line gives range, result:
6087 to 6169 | 12.39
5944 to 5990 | 11.74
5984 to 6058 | 11.7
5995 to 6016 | 12.33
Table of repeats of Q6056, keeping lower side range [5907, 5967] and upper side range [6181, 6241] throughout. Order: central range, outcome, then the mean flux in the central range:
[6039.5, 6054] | -1.2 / 14.2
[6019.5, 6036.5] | -0.9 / 13.7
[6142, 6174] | 0.1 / 13.4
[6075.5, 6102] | -1.0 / 13.7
